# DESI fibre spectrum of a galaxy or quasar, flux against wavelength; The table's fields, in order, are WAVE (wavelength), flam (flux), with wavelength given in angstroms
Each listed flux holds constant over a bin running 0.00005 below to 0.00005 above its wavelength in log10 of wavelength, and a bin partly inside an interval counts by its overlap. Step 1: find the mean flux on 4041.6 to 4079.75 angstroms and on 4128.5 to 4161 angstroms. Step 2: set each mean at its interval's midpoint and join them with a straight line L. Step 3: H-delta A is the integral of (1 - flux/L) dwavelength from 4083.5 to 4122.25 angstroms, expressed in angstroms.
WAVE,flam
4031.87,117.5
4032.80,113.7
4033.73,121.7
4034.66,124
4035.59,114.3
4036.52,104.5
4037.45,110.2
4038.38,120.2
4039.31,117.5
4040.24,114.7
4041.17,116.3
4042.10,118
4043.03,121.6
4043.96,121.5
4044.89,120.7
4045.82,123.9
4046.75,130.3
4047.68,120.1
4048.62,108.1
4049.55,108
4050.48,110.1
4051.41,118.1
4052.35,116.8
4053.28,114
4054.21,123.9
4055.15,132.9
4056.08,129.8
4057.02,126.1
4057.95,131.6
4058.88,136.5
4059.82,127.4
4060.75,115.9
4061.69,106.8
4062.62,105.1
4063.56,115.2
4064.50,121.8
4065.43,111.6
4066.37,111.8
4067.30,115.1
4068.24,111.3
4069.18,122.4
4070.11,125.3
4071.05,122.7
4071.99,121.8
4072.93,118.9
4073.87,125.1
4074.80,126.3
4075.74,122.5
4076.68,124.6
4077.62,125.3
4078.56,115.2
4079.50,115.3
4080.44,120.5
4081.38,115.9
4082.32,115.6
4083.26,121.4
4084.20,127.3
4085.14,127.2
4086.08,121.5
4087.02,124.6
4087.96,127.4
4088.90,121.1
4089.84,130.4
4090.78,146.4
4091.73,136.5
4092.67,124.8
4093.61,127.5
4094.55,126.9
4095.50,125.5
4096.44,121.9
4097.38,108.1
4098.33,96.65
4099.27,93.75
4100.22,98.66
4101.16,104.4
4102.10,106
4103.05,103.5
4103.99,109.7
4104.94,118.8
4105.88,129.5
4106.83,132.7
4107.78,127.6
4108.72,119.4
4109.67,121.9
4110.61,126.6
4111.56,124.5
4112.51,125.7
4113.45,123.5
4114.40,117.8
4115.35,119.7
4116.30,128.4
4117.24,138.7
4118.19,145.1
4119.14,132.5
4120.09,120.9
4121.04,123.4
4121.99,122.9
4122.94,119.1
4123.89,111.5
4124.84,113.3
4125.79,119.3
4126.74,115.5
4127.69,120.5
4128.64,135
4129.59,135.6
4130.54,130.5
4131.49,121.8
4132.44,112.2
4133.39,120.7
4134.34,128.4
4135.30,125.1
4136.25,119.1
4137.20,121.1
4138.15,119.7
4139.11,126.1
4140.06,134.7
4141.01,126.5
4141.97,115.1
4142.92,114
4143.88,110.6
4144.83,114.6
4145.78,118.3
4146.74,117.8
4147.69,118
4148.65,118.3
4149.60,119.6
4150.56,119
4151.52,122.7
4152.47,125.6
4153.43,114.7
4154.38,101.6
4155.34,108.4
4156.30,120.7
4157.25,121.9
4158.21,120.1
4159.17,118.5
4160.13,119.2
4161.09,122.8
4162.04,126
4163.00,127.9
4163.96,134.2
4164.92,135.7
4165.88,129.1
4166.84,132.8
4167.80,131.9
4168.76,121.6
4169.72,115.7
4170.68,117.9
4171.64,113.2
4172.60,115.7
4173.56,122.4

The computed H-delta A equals -0.65 angstroms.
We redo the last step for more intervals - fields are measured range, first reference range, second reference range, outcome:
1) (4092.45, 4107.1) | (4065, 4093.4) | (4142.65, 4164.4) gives 0.93 angstroms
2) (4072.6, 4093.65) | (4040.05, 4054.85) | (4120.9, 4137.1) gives -0.80 angstroms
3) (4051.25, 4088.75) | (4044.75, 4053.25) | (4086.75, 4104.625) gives -1.20 angstroms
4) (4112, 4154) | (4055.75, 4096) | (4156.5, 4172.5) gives 0.42 angstroms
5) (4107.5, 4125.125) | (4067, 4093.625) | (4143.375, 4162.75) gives -0.53 angstroms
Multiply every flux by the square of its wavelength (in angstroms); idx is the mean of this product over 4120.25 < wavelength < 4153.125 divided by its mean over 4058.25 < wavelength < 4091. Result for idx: 1.03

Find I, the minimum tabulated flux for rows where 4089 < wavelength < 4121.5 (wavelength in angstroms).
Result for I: 93.75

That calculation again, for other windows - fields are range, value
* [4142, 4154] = 110.6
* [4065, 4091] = 111.3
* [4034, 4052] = 104.5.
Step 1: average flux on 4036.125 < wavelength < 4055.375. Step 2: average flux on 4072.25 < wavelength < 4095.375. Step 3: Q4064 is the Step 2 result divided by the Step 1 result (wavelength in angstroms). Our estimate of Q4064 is 1.1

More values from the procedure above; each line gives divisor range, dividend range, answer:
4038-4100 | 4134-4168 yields 1.01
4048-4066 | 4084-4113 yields 1.01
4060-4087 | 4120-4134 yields 1.02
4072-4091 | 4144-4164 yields 0.97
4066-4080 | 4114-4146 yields 1.02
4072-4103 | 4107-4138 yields 1.03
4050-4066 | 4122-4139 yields 1.01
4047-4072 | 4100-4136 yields 1.03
